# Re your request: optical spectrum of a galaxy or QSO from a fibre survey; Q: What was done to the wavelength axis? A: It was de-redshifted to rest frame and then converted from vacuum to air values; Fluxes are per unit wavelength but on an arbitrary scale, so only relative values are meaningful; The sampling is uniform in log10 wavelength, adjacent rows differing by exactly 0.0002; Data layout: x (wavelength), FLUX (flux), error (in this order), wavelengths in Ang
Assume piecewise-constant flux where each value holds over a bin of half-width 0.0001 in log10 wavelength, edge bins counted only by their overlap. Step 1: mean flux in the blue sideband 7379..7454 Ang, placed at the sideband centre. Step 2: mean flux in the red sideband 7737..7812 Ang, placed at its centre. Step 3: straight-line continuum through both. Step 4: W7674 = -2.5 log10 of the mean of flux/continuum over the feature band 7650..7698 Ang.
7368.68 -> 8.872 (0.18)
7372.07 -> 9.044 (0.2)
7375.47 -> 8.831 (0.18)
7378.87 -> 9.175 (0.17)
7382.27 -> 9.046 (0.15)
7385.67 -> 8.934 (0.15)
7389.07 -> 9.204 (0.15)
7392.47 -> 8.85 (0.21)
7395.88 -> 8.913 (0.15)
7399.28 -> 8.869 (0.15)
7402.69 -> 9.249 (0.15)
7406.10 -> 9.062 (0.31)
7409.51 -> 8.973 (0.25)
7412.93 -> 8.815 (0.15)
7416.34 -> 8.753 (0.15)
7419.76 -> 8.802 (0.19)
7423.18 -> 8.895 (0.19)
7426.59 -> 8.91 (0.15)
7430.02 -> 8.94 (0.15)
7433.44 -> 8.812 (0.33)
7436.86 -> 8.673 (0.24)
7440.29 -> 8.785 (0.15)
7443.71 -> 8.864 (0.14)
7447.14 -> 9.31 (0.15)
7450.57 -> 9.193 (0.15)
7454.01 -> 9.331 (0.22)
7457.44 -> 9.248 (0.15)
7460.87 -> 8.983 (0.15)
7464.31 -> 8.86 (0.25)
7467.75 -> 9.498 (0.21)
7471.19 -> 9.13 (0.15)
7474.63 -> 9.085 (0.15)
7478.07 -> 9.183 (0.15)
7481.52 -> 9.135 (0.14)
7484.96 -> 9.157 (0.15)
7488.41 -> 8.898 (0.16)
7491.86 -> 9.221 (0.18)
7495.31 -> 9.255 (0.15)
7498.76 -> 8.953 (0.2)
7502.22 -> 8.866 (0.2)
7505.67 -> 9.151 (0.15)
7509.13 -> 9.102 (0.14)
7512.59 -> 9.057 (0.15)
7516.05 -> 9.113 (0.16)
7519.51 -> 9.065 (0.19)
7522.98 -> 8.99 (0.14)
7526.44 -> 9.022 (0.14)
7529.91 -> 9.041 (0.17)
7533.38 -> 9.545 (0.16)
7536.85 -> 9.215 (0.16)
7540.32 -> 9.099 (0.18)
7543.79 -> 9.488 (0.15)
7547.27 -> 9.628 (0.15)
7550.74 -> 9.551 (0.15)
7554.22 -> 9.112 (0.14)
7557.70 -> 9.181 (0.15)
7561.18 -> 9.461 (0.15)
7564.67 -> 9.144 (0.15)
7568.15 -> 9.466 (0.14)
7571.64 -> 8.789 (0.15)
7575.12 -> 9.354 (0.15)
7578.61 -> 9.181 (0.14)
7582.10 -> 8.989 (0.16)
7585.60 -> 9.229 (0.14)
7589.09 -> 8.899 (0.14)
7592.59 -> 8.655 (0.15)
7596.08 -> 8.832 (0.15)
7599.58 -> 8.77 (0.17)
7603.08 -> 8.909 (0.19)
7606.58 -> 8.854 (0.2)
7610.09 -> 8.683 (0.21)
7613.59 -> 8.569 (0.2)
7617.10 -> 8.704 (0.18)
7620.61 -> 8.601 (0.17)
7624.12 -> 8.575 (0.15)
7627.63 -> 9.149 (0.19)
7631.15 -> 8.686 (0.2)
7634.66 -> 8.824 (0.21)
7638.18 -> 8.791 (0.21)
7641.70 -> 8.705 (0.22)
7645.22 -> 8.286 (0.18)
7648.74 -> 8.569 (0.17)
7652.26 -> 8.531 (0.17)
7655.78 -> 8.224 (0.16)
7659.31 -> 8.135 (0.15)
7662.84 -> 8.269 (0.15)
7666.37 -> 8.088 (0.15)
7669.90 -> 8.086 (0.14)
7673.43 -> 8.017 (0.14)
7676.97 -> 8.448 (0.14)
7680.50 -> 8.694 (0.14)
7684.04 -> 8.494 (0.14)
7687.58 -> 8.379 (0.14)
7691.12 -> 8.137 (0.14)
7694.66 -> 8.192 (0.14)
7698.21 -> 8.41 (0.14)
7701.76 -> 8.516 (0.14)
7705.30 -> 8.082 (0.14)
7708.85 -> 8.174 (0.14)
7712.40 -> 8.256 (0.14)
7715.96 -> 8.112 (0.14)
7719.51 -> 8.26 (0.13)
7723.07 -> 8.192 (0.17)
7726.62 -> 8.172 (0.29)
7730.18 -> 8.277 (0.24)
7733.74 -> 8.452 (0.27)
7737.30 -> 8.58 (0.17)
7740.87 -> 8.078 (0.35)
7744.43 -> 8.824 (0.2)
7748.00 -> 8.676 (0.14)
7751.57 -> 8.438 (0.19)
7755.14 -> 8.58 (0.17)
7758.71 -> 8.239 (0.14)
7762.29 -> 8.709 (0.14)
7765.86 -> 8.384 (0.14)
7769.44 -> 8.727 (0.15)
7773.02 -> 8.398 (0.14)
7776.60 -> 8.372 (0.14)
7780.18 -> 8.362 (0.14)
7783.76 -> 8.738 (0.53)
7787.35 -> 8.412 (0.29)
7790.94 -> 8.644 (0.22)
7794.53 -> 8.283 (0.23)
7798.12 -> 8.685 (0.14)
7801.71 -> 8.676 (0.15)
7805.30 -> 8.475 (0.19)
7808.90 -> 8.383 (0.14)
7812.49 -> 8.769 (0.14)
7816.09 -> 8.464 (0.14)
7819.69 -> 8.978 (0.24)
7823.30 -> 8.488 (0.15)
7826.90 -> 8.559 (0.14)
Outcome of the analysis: 0.04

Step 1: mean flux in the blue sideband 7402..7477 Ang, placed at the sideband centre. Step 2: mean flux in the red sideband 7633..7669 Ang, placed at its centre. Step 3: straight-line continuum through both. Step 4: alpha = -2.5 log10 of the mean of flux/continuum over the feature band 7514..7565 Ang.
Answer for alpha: -0.062 mag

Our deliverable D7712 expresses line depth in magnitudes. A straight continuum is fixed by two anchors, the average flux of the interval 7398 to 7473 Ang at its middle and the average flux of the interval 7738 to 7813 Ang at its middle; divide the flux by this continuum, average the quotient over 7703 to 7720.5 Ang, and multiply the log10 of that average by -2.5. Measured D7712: 0.05 mag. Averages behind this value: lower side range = 9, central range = 8.19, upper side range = 8.51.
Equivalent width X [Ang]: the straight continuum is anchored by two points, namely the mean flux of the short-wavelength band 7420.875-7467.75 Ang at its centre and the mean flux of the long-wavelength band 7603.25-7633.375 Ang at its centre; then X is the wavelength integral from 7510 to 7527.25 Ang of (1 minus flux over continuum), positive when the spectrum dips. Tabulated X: -0.3 Ang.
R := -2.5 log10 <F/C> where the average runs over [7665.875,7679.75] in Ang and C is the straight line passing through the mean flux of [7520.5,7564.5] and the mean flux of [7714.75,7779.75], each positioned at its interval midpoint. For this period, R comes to 0.07 mag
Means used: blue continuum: 9.27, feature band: 8.21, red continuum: 8.42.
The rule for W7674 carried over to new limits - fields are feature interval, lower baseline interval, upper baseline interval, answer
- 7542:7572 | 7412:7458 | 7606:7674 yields -0.08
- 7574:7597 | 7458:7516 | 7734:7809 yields -0.01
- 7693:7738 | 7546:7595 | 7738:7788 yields 0.05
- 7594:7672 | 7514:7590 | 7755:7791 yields 0.05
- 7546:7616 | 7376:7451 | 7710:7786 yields -0.05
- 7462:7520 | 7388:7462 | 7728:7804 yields -0.03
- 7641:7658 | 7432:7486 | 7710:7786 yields 0.03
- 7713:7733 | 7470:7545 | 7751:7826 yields 0.06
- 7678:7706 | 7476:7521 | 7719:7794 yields 0.03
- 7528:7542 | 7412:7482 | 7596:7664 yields -0.05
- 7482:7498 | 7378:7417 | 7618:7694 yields -0.04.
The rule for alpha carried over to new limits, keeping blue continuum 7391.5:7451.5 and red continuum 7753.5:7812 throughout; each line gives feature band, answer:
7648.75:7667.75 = 0.047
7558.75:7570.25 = -0.068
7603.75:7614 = -0.004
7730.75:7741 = 0.021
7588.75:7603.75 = -0.009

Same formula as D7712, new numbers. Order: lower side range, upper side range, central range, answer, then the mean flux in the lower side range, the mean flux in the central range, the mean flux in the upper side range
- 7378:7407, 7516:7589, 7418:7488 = 0.008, 9.03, 9.04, 9.22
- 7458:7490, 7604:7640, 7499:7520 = -0.003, 9.11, 9.05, 8.75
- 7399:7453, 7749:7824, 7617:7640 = -0.006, 8.94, 8.76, 8.54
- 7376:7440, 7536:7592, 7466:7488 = -0.014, 8.93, 9.18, 9.22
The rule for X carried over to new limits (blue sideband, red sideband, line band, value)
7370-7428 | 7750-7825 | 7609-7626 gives 0.2 Ang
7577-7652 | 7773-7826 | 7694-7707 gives 0.5 Ang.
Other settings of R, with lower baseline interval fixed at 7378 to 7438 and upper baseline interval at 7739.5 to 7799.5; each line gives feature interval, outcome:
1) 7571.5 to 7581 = -0.05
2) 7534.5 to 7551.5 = -0.07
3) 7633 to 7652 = 0.00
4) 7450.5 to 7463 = -0.04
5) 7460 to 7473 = -0.03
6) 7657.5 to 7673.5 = 0.06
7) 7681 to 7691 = 0.02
